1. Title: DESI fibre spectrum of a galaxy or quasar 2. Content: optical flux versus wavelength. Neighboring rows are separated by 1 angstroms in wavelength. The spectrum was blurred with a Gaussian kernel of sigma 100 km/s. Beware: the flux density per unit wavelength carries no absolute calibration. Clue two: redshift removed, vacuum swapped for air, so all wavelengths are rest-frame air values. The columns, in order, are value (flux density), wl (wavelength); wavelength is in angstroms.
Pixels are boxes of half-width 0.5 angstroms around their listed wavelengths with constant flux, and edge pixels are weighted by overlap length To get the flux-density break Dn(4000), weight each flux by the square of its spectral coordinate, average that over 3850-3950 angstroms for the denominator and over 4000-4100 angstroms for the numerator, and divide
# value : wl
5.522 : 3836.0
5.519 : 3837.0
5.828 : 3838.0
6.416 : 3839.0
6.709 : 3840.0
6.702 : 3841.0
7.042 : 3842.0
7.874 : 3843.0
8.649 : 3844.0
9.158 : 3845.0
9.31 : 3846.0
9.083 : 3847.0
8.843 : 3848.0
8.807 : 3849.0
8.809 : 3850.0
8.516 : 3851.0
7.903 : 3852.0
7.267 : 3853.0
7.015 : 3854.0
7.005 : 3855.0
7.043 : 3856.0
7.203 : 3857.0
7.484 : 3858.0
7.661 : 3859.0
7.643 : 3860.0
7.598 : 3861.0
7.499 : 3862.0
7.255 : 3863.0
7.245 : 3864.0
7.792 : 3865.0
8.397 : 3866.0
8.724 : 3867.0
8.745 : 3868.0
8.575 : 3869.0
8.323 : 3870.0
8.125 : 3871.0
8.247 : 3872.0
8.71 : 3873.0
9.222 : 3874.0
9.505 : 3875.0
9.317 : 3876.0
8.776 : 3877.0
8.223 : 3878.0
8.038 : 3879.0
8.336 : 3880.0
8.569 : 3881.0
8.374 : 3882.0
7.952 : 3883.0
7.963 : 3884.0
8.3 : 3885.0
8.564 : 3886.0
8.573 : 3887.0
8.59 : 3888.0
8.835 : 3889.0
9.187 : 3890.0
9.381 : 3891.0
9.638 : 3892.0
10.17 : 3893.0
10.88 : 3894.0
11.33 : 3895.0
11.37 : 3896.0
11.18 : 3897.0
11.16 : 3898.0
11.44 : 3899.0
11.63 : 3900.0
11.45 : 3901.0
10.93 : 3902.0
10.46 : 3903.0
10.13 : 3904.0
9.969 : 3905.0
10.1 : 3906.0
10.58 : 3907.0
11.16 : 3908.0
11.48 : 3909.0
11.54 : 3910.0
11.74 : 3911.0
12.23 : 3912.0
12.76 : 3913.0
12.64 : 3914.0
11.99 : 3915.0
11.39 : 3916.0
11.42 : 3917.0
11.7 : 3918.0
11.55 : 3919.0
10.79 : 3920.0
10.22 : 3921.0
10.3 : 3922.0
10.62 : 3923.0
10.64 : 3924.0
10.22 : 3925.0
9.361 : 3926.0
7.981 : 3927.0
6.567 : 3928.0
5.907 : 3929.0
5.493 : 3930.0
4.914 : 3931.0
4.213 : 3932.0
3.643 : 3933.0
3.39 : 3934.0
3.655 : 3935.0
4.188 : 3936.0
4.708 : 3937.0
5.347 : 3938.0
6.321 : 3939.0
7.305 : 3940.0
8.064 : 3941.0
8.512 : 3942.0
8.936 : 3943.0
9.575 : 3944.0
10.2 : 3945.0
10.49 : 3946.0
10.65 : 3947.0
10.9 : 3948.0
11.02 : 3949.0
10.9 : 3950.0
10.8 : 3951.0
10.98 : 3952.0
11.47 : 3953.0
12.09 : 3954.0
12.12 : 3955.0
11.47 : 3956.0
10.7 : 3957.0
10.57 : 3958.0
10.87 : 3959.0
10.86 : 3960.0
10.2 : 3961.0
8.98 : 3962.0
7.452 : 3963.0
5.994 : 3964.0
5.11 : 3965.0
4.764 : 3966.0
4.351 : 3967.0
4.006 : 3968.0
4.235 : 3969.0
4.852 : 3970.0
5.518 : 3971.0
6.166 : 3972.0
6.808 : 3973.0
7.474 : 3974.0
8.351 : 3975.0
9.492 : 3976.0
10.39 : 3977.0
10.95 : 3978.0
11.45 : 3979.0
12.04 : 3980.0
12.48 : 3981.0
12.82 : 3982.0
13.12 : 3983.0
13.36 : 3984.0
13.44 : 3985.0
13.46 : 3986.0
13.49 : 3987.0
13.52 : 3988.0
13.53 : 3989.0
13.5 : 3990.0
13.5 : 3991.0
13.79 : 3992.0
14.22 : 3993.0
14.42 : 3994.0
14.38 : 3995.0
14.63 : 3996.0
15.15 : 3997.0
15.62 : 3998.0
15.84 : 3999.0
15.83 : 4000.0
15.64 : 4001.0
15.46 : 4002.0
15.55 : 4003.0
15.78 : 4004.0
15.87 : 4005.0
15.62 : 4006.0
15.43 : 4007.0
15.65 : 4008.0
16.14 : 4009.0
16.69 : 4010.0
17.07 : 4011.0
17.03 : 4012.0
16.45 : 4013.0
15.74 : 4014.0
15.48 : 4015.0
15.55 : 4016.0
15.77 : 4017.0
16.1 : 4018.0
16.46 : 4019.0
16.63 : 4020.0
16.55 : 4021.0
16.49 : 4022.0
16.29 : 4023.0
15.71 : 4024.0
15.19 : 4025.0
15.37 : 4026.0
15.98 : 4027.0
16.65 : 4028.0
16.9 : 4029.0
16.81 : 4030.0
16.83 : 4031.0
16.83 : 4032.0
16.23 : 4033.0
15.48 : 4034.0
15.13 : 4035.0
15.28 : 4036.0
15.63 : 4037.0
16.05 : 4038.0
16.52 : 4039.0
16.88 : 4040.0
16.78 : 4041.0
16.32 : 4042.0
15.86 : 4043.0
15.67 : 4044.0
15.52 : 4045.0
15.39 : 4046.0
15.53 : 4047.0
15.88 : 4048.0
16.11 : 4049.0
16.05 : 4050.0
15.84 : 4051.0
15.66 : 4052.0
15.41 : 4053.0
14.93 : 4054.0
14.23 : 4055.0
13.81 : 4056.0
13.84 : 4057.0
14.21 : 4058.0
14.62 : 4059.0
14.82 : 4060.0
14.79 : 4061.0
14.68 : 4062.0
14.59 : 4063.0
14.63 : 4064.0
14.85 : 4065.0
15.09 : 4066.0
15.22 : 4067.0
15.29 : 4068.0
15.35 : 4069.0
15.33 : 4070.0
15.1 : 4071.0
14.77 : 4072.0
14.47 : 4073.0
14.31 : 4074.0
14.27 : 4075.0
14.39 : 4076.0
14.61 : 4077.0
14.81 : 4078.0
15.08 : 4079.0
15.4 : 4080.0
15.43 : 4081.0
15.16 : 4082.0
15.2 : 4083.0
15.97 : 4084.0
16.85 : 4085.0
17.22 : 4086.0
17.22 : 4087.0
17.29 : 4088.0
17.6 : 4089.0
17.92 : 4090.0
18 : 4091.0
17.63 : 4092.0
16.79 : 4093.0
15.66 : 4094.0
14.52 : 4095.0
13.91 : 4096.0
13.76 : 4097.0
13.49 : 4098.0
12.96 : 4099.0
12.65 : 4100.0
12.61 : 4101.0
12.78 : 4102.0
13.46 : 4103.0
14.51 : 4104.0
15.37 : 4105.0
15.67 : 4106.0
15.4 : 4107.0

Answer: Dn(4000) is 1.89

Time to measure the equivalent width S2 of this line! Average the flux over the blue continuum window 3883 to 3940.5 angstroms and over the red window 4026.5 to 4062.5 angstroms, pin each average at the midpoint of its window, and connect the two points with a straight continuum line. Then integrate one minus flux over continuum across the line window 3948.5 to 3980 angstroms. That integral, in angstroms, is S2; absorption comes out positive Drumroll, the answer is 7.9 angstroms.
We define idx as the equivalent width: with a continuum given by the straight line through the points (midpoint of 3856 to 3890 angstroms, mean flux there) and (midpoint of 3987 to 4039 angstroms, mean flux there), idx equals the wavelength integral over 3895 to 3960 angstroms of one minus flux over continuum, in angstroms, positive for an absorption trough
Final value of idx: 7.6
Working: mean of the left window 8.25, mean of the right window 15.6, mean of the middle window 9.68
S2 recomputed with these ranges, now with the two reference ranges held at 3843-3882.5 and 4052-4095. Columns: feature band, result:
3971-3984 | 2.23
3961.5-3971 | 5.02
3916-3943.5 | 7.21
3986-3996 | -0.99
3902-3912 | -1.17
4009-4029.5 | -4.03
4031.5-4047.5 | -1.92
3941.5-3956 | 0.67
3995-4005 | -1.99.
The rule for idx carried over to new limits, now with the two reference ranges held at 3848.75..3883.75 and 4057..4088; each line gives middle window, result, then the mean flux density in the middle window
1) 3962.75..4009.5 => 2.2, 11.7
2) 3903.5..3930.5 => -1.6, 10.4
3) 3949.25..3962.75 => 0.4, 10.9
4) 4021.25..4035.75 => -2.6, 16.1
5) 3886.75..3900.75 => -1.9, 10.3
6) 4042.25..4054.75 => -1.2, 15.6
